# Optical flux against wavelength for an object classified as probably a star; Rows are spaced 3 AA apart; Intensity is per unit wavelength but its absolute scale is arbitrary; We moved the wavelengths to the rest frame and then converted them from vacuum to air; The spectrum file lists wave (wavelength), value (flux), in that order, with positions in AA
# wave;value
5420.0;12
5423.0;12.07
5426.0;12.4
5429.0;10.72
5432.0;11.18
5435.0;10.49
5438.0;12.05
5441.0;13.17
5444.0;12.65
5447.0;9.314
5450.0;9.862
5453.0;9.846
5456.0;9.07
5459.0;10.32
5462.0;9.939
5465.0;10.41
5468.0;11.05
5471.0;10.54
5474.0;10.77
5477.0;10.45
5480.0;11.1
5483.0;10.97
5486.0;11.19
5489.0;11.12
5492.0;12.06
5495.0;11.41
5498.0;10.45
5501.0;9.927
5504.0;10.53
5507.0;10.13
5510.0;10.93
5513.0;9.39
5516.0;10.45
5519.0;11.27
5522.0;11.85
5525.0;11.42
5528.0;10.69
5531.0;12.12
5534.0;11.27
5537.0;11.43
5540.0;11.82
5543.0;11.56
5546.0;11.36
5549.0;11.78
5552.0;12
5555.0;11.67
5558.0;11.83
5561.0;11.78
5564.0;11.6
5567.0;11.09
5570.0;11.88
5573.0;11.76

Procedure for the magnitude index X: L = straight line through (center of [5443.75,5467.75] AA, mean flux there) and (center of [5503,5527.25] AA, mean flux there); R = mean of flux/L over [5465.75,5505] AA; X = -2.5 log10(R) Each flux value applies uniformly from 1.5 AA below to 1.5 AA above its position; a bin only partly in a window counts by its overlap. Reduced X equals -0.05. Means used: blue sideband 10.1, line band 10.9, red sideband 10.7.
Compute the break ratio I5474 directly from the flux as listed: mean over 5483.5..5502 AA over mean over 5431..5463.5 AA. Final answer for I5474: 1.03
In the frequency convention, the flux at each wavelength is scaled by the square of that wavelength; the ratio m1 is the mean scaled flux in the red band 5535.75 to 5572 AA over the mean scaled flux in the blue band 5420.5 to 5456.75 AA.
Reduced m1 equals 1.1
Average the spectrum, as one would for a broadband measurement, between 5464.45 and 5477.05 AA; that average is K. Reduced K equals 10.7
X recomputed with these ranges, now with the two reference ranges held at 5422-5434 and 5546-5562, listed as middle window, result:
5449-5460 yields 0.19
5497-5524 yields 0.11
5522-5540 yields 0.02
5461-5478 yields 0.10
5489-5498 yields 0.02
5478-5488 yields 0.06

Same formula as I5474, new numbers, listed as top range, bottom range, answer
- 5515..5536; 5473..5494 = 1.02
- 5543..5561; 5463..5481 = 1.10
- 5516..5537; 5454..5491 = 1.07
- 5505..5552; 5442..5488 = 1.06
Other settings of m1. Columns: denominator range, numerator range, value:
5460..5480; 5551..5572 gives 1.14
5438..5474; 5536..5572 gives 1.14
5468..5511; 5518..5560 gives 1.09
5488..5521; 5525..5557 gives 1.09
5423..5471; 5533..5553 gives 1.11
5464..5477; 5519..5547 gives 1.10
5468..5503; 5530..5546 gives 1.08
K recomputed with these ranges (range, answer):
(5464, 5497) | 11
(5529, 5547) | 11.6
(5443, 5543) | 10.8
